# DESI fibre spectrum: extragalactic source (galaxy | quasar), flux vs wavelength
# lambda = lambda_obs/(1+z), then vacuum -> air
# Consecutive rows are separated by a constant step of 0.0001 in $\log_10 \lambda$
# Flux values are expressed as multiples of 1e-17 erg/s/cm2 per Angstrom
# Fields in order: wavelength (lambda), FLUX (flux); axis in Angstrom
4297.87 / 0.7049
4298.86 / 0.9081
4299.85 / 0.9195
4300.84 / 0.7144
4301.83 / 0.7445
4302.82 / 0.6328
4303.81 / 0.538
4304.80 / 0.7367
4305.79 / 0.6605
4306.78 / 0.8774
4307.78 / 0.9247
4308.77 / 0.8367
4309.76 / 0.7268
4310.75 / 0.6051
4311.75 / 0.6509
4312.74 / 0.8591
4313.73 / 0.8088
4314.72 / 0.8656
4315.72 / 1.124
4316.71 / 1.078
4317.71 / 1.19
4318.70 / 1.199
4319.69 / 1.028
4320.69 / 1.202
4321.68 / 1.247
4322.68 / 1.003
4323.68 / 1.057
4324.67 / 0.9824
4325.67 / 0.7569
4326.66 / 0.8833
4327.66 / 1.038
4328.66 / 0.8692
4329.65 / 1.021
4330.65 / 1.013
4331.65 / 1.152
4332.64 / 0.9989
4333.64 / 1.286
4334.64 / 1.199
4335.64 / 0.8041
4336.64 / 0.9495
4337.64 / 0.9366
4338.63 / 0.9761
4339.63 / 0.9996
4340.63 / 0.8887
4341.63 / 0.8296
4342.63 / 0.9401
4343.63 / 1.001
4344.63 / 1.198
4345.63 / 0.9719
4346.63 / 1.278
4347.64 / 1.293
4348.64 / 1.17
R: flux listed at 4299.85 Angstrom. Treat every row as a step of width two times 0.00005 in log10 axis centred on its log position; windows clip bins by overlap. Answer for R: 0.9195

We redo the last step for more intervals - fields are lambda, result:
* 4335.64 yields 0.8041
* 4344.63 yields 1.198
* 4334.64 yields 1.199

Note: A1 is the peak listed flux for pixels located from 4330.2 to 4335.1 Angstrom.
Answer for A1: 1.286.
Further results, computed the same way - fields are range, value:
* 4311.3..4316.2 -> 1.124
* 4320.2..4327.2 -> 1.247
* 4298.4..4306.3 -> 0.9195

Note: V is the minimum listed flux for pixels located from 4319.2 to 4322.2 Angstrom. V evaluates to 1.028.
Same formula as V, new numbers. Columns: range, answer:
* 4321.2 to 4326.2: 0.7569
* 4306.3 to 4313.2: 0.6051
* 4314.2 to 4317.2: 0.8656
